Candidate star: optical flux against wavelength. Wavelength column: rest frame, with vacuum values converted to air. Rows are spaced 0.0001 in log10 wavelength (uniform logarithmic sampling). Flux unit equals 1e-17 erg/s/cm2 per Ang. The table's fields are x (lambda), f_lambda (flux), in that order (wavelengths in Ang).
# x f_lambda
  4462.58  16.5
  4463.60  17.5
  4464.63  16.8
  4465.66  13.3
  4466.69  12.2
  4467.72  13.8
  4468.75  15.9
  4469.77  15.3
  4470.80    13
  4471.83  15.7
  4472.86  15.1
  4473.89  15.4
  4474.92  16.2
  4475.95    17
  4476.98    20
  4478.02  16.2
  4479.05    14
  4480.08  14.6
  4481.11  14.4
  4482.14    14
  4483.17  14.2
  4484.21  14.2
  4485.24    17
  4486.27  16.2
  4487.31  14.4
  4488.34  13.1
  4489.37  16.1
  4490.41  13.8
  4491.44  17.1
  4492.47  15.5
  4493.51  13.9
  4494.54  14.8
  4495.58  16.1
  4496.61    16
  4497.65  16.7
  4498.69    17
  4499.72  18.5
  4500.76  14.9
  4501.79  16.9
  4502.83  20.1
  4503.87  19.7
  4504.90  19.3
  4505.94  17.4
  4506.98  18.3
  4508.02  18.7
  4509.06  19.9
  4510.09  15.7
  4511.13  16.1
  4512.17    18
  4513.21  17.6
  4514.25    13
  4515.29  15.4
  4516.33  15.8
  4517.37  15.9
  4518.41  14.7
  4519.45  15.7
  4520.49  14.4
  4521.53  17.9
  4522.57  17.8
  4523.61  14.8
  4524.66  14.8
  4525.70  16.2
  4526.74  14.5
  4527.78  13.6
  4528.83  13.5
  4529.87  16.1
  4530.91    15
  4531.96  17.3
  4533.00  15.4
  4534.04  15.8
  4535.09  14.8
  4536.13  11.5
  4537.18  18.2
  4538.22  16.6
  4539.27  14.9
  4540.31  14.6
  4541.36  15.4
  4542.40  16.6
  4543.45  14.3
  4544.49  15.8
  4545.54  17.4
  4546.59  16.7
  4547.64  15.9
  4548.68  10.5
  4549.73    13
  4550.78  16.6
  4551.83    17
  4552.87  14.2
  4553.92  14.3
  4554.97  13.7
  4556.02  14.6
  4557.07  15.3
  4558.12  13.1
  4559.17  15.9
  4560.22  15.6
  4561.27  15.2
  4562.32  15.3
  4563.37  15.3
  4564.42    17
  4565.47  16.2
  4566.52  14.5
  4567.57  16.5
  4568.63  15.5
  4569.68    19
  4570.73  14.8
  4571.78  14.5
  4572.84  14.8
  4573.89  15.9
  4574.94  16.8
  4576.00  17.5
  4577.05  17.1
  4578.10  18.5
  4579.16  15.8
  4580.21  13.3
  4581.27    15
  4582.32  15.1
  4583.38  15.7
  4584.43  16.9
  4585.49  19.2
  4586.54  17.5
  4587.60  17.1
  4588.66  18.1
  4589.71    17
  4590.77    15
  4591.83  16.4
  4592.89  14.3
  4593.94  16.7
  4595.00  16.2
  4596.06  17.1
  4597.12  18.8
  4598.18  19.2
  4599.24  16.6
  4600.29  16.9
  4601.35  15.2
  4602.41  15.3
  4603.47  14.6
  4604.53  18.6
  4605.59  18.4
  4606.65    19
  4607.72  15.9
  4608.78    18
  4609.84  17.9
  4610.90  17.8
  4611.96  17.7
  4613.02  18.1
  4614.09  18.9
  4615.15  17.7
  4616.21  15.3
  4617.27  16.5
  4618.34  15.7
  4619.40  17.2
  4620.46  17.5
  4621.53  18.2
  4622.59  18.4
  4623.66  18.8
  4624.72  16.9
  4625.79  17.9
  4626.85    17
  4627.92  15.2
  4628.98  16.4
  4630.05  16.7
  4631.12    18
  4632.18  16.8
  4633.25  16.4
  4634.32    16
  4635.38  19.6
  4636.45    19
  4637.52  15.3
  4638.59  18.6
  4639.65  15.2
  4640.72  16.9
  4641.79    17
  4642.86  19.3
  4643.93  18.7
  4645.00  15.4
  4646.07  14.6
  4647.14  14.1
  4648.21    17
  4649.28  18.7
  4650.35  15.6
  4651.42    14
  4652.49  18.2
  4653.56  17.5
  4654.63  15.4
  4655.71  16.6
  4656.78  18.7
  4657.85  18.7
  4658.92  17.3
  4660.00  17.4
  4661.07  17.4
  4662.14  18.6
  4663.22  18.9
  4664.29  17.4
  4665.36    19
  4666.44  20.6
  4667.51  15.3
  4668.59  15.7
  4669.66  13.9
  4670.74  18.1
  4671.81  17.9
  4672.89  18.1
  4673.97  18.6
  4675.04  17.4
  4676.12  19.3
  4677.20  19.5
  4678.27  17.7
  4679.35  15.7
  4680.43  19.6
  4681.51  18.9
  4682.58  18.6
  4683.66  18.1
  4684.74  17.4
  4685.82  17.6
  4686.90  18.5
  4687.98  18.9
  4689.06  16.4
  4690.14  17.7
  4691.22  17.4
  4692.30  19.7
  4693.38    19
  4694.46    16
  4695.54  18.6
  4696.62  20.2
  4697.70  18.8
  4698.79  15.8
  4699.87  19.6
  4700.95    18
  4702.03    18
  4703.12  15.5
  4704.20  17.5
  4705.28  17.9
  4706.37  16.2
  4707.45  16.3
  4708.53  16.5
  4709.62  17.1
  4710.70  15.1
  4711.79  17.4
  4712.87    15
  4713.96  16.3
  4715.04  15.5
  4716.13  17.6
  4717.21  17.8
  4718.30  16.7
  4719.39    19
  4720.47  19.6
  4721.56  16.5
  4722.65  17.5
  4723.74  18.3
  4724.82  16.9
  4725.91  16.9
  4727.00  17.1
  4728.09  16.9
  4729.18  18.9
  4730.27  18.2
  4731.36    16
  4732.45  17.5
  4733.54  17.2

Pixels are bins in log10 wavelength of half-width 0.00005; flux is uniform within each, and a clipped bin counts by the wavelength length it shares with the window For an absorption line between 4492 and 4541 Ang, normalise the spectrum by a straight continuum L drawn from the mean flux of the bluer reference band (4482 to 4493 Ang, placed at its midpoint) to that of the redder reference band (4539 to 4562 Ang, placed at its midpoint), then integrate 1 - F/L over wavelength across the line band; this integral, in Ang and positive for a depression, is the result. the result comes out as -3.5 Ang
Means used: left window 15.1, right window 15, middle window 16.1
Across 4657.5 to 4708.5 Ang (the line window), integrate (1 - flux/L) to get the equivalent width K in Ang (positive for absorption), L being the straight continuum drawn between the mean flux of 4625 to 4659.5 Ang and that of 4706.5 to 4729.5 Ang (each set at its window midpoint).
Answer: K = -2.5 Ang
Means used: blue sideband 16.9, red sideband 17.1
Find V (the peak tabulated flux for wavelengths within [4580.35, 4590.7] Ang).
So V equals 19.2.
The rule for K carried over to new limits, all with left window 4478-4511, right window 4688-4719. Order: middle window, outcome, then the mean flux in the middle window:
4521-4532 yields 0.6 Ang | 15.5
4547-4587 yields 2.4 Ang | 15.6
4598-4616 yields -0.6 Ang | 17.3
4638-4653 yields 0.3 Ang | 16.7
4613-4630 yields -0.3 Ang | 17.2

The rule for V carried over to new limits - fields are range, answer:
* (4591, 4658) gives 19.6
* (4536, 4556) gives 18.2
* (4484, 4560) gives 20.1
